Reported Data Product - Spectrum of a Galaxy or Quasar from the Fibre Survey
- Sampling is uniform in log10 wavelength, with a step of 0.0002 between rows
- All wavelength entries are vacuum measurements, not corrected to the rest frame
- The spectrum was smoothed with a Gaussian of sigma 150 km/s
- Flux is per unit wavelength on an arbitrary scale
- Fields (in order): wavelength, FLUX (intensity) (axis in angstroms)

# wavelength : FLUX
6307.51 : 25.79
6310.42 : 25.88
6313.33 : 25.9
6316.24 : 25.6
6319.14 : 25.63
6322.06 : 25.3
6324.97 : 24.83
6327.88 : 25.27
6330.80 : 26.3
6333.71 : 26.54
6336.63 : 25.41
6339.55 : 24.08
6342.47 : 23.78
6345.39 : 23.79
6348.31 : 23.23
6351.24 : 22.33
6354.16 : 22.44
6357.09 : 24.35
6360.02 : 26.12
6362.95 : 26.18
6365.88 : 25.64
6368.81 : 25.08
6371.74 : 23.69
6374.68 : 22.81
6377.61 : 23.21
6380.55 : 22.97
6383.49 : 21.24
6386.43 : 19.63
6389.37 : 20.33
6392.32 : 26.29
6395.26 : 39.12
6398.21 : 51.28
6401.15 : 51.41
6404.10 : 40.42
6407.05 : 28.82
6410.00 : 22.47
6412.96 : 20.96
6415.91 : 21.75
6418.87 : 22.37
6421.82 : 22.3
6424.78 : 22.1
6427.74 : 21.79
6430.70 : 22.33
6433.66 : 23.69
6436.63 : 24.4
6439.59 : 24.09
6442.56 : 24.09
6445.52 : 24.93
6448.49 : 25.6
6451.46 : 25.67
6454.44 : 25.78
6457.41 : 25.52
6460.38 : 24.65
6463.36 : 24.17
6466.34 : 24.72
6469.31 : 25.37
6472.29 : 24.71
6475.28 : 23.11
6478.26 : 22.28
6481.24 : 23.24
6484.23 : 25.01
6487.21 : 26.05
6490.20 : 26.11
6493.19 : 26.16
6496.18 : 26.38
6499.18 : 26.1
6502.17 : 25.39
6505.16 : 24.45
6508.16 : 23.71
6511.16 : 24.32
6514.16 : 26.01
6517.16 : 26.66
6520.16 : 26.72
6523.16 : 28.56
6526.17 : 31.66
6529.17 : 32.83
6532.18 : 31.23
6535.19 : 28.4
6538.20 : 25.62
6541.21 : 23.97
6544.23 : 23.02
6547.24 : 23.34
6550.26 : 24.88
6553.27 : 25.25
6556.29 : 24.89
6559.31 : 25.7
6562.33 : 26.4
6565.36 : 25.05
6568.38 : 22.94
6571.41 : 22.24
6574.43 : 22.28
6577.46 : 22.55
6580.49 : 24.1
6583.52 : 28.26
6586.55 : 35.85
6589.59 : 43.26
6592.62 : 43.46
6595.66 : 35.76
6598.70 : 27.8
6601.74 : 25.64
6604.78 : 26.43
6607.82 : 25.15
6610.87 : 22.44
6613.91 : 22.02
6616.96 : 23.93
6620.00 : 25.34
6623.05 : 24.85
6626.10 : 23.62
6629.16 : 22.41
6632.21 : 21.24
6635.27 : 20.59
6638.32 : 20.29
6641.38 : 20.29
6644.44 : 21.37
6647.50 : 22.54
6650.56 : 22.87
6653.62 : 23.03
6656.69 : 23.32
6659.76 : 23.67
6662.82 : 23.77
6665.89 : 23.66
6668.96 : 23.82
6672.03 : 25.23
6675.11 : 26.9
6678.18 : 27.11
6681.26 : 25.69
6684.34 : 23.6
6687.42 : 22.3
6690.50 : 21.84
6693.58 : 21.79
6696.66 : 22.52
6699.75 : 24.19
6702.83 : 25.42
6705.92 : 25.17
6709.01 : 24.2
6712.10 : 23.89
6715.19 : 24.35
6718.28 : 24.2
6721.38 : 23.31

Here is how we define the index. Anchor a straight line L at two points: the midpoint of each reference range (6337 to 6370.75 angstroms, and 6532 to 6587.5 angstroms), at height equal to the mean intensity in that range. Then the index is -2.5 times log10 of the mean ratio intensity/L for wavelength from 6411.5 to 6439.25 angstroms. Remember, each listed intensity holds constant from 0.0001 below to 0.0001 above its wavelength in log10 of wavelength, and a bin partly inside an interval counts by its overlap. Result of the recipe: 0.101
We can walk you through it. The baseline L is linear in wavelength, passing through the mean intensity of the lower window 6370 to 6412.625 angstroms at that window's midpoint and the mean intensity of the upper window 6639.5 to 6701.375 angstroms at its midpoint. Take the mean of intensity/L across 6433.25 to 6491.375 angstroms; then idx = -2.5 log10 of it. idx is 0.130 mag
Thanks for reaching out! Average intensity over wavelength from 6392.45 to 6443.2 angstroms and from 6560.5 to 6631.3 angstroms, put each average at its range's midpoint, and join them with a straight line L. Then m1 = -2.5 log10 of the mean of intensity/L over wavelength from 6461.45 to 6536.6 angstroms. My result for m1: 0.07 mag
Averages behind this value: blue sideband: 28.4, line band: 26.1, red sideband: 27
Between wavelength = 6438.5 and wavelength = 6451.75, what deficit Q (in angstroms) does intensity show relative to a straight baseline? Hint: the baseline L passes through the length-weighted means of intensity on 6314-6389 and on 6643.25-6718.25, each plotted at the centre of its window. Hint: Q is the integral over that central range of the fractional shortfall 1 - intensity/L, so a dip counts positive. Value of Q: -0.4 angstroms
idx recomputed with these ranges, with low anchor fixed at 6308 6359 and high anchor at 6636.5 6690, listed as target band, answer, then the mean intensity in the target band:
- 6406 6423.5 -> 0.068 mag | 23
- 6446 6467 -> -0.038 mag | 25.2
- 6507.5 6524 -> -0.086 mag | 26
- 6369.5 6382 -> 0.059 mag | 23.3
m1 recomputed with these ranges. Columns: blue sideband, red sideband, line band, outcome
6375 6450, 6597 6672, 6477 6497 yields 0.02 mag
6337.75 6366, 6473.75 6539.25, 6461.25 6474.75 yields 0.05 mag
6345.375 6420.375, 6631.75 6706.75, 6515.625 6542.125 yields -0.14 mag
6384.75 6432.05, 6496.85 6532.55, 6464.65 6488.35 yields 0.14 mag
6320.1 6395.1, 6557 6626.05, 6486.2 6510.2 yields 0.02 mag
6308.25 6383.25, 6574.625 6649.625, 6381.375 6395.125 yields 0.06 mag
